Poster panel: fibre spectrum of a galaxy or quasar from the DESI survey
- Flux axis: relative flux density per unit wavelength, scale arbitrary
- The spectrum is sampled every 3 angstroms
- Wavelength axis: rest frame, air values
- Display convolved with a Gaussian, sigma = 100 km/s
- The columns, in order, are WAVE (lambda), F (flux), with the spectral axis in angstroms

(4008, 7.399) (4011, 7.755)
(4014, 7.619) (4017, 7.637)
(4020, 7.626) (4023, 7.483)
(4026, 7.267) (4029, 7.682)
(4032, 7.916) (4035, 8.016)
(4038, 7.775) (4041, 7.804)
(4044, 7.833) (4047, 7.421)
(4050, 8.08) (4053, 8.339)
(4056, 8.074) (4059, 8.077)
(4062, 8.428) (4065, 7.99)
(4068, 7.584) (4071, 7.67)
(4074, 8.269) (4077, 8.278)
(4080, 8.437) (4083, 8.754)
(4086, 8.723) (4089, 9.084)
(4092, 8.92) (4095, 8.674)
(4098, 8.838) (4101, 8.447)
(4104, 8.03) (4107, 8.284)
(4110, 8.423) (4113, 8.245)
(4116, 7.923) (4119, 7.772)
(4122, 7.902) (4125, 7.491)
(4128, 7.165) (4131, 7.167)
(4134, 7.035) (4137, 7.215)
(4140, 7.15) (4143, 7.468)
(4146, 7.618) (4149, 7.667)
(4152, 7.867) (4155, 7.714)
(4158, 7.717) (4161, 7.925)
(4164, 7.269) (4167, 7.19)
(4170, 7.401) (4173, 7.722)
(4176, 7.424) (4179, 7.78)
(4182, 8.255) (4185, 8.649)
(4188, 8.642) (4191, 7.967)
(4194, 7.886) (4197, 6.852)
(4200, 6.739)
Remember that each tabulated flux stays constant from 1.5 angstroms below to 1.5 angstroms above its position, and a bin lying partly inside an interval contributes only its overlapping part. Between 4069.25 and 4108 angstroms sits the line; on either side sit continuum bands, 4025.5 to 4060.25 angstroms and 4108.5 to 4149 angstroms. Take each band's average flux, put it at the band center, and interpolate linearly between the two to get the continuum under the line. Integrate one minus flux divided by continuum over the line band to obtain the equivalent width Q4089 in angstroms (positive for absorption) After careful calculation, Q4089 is -3.87 angstroms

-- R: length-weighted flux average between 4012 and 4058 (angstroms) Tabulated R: 7.77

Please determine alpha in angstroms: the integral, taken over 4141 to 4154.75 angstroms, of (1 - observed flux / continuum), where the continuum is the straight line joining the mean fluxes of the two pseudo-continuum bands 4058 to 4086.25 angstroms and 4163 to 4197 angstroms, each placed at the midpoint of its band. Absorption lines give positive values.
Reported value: 0.5 angstroms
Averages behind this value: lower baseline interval 8.2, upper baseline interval 7.8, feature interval 7.64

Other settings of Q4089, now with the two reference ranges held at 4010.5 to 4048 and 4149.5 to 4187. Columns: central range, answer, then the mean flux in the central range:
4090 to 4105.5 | -1.8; 8.6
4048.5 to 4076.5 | -1.3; 8.06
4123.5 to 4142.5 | 1.3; 7.22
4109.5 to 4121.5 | -0.5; 8.05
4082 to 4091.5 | -1.4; 8.87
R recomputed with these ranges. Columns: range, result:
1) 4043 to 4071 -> 7.97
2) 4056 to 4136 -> 8.13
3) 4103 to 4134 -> 7.8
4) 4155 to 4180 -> 7.56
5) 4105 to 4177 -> 7.62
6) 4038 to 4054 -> 7.87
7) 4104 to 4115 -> 8.26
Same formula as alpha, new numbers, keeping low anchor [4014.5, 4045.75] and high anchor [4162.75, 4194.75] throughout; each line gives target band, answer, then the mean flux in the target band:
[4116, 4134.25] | 0.7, 7.49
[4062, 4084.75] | -1.3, 8.17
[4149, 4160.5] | 0.1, 7.77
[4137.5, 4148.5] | 0.5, 7.42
